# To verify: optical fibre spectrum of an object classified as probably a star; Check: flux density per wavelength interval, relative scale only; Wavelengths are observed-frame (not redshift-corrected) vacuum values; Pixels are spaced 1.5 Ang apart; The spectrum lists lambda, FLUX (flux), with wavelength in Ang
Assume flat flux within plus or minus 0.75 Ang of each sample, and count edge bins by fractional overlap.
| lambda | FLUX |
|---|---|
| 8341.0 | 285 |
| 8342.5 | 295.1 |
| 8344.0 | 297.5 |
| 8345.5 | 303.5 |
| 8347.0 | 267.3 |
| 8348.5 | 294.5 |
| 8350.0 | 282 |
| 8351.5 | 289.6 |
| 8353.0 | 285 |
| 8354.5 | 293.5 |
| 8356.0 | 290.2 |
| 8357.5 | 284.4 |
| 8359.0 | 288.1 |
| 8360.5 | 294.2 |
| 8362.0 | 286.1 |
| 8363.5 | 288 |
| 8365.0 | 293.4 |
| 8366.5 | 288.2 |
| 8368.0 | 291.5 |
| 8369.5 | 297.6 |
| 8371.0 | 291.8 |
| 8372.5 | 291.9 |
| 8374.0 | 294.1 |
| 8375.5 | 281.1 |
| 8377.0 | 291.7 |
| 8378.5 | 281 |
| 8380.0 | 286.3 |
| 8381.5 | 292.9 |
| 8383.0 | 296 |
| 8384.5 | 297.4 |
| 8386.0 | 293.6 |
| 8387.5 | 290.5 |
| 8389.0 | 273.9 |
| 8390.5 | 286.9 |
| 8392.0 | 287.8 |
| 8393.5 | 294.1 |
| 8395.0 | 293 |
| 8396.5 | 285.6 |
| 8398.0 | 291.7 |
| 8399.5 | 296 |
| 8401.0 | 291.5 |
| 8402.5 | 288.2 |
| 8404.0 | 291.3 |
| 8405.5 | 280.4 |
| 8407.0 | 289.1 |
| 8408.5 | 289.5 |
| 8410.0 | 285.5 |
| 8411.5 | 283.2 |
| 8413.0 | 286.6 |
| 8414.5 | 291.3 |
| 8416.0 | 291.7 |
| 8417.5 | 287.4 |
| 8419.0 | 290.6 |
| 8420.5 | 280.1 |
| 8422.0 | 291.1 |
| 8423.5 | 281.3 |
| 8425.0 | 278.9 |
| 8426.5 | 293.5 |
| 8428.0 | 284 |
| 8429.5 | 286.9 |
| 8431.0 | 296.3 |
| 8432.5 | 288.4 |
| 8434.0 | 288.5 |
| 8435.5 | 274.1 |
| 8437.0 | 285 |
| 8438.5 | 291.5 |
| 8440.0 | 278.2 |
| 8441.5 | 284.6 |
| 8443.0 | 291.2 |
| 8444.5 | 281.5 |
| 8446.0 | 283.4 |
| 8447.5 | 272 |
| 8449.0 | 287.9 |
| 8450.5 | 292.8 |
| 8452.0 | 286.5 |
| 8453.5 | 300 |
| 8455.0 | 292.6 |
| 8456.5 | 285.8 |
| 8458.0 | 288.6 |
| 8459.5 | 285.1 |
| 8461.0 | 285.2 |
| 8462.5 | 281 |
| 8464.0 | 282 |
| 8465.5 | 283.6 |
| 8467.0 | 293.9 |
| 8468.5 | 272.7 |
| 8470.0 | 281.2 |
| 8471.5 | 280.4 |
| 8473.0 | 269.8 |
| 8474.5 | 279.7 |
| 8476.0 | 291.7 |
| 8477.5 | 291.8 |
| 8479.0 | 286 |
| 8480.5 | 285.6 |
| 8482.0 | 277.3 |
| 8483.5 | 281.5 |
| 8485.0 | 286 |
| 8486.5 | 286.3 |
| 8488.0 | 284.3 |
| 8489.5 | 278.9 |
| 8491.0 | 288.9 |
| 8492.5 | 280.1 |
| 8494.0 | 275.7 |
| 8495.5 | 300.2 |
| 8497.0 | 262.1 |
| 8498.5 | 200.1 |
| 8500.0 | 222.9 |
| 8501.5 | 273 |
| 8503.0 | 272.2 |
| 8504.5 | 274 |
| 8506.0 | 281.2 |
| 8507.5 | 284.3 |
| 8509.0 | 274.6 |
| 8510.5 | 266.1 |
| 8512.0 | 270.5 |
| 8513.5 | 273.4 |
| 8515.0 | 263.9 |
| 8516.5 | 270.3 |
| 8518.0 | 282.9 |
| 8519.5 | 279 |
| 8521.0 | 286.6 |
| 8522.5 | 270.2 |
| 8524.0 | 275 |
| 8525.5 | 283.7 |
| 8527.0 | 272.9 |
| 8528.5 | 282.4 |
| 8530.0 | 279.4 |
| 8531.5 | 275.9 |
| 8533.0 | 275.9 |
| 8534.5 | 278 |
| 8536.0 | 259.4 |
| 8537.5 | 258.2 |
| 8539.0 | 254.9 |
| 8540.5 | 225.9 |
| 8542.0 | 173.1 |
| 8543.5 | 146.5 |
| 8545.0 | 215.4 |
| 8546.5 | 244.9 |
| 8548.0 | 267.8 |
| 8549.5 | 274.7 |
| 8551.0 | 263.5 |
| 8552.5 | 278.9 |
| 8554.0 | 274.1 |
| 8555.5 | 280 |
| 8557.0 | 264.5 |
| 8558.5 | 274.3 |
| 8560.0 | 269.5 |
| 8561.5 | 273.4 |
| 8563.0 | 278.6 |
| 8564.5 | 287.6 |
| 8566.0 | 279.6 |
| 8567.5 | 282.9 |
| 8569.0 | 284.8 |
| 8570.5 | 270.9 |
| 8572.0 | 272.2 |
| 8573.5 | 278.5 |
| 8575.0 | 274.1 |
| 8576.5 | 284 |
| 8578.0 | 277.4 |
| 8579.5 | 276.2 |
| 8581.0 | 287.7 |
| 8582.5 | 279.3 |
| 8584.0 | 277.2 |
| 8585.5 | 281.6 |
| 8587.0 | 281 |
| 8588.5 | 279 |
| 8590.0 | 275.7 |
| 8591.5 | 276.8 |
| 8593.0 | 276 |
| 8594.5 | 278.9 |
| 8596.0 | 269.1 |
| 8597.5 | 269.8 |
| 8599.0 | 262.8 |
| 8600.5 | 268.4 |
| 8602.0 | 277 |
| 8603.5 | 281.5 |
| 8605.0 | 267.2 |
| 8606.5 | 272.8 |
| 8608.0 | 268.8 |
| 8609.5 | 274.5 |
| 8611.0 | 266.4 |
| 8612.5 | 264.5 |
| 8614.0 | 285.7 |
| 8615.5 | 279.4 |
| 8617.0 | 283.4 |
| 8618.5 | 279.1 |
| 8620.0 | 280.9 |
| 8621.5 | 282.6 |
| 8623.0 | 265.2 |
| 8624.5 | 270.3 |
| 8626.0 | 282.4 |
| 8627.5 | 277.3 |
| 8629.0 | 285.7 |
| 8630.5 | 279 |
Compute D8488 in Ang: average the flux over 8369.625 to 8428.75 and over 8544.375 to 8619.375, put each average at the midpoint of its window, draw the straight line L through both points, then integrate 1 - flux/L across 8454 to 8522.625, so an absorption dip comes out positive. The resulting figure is 0.9 Ang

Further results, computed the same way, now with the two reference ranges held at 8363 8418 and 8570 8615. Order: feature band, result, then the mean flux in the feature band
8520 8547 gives 2.5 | 254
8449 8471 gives -0.1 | 286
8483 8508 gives 0.9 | 272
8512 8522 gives 0.2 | 275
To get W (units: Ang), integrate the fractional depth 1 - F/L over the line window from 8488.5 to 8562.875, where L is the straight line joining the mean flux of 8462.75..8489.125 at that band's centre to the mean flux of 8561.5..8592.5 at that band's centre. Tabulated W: 4.39 Ang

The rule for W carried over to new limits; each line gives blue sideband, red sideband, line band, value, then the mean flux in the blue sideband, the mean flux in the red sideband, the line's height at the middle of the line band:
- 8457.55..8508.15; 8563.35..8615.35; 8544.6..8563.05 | 0.68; 278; 276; 277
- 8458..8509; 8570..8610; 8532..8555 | 2.47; 278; 276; 276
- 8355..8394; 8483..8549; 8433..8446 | -0.29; 290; 264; 278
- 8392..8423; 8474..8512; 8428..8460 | -0.41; 289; 275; 283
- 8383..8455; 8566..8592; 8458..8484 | 0.16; 288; 279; 285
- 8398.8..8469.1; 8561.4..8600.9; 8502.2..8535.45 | 0.63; 287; 277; 281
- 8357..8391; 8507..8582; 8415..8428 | -0.15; 290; 268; 283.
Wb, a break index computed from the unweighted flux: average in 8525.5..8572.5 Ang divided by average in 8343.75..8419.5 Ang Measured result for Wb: 0.91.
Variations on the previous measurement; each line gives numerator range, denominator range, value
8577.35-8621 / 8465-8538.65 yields 1.00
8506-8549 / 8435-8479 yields 0.92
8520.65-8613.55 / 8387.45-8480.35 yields 0.94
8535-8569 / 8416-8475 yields 0.90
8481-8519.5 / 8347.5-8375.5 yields 0.94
